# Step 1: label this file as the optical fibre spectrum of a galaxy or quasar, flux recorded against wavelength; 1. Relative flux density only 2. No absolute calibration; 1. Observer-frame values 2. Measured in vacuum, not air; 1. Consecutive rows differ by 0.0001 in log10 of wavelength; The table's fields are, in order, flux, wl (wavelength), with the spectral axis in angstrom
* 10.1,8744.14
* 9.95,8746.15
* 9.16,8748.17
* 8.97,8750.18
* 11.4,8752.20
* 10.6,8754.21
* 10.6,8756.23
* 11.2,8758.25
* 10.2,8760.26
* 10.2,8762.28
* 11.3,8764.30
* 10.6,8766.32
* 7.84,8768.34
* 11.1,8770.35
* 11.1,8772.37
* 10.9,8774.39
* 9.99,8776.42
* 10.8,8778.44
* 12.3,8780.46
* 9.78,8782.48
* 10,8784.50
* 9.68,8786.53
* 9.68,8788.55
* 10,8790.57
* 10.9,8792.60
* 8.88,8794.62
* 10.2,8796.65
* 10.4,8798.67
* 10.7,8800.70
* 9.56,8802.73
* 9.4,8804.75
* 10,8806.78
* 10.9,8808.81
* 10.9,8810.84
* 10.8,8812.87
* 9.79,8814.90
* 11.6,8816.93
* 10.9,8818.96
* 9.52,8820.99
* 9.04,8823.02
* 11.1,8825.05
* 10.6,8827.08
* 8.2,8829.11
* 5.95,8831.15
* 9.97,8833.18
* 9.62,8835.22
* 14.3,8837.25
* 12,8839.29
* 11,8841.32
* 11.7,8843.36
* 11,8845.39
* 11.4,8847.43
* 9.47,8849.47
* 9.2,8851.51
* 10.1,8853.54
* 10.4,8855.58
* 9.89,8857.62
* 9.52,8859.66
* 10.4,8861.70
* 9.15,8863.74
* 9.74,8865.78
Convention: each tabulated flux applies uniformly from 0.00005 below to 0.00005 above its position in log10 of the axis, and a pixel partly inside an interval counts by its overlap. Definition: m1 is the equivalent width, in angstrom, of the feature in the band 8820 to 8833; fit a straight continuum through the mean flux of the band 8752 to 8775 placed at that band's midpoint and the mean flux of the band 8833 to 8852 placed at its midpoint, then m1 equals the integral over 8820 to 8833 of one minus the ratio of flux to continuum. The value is 2.2 angstrom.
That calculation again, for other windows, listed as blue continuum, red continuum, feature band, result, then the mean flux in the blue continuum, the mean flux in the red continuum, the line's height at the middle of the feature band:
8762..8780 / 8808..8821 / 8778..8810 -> 1.25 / 10.5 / 10.7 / 10.6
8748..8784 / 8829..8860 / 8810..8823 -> -0.12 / 10.5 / 10.3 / 10.4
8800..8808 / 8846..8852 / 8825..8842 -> -0.30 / 9.91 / 10.1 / 10.1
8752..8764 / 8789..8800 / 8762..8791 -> 0.04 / 10.7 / 10.1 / 10.4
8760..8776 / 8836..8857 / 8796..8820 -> 0.63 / 10.4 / 11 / 10.7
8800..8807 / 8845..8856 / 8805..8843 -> -1.24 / 9.87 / 10.2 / 10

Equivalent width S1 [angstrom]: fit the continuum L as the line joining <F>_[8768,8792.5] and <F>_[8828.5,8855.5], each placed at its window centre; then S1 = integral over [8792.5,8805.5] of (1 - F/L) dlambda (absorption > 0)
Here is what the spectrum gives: 0.5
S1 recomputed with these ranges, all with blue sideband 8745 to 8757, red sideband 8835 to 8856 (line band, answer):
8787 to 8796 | 0.53 angstrom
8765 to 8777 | 0.00 angstrom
